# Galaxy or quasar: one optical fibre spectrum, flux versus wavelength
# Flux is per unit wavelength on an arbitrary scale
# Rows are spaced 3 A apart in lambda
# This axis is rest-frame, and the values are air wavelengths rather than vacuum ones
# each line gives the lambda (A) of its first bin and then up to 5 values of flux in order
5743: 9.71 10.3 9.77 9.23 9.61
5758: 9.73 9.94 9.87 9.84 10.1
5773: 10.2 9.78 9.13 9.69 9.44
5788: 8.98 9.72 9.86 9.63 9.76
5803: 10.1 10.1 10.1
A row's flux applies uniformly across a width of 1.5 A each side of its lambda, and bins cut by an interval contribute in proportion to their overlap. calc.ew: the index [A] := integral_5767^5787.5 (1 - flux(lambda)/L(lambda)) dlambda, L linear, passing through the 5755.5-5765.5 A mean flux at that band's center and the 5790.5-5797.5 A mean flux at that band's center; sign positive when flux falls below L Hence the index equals 0.2 A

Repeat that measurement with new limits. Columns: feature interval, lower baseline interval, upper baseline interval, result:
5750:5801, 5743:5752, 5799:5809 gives 1.3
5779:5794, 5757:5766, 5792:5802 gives 0.5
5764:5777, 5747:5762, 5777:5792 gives -0.6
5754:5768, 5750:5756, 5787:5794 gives -0.5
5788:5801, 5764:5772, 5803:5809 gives 0.5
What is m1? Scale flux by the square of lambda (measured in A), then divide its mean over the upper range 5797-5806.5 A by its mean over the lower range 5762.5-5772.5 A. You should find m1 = 1.0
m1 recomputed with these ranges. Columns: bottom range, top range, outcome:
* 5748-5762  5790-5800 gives 1.02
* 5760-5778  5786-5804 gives 0.98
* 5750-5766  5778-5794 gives 0.98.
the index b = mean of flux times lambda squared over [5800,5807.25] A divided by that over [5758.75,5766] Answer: 1.0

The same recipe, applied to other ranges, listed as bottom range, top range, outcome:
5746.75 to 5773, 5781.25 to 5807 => 1.00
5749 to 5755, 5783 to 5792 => 1.00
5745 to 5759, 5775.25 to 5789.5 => 0.98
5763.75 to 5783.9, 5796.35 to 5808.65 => 1.02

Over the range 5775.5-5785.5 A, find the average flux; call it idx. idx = 9.49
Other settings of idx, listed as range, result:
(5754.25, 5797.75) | 9.7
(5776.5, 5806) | 9.62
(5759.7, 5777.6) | 9.95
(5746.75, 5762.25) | 9.68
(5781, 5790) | 9.37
